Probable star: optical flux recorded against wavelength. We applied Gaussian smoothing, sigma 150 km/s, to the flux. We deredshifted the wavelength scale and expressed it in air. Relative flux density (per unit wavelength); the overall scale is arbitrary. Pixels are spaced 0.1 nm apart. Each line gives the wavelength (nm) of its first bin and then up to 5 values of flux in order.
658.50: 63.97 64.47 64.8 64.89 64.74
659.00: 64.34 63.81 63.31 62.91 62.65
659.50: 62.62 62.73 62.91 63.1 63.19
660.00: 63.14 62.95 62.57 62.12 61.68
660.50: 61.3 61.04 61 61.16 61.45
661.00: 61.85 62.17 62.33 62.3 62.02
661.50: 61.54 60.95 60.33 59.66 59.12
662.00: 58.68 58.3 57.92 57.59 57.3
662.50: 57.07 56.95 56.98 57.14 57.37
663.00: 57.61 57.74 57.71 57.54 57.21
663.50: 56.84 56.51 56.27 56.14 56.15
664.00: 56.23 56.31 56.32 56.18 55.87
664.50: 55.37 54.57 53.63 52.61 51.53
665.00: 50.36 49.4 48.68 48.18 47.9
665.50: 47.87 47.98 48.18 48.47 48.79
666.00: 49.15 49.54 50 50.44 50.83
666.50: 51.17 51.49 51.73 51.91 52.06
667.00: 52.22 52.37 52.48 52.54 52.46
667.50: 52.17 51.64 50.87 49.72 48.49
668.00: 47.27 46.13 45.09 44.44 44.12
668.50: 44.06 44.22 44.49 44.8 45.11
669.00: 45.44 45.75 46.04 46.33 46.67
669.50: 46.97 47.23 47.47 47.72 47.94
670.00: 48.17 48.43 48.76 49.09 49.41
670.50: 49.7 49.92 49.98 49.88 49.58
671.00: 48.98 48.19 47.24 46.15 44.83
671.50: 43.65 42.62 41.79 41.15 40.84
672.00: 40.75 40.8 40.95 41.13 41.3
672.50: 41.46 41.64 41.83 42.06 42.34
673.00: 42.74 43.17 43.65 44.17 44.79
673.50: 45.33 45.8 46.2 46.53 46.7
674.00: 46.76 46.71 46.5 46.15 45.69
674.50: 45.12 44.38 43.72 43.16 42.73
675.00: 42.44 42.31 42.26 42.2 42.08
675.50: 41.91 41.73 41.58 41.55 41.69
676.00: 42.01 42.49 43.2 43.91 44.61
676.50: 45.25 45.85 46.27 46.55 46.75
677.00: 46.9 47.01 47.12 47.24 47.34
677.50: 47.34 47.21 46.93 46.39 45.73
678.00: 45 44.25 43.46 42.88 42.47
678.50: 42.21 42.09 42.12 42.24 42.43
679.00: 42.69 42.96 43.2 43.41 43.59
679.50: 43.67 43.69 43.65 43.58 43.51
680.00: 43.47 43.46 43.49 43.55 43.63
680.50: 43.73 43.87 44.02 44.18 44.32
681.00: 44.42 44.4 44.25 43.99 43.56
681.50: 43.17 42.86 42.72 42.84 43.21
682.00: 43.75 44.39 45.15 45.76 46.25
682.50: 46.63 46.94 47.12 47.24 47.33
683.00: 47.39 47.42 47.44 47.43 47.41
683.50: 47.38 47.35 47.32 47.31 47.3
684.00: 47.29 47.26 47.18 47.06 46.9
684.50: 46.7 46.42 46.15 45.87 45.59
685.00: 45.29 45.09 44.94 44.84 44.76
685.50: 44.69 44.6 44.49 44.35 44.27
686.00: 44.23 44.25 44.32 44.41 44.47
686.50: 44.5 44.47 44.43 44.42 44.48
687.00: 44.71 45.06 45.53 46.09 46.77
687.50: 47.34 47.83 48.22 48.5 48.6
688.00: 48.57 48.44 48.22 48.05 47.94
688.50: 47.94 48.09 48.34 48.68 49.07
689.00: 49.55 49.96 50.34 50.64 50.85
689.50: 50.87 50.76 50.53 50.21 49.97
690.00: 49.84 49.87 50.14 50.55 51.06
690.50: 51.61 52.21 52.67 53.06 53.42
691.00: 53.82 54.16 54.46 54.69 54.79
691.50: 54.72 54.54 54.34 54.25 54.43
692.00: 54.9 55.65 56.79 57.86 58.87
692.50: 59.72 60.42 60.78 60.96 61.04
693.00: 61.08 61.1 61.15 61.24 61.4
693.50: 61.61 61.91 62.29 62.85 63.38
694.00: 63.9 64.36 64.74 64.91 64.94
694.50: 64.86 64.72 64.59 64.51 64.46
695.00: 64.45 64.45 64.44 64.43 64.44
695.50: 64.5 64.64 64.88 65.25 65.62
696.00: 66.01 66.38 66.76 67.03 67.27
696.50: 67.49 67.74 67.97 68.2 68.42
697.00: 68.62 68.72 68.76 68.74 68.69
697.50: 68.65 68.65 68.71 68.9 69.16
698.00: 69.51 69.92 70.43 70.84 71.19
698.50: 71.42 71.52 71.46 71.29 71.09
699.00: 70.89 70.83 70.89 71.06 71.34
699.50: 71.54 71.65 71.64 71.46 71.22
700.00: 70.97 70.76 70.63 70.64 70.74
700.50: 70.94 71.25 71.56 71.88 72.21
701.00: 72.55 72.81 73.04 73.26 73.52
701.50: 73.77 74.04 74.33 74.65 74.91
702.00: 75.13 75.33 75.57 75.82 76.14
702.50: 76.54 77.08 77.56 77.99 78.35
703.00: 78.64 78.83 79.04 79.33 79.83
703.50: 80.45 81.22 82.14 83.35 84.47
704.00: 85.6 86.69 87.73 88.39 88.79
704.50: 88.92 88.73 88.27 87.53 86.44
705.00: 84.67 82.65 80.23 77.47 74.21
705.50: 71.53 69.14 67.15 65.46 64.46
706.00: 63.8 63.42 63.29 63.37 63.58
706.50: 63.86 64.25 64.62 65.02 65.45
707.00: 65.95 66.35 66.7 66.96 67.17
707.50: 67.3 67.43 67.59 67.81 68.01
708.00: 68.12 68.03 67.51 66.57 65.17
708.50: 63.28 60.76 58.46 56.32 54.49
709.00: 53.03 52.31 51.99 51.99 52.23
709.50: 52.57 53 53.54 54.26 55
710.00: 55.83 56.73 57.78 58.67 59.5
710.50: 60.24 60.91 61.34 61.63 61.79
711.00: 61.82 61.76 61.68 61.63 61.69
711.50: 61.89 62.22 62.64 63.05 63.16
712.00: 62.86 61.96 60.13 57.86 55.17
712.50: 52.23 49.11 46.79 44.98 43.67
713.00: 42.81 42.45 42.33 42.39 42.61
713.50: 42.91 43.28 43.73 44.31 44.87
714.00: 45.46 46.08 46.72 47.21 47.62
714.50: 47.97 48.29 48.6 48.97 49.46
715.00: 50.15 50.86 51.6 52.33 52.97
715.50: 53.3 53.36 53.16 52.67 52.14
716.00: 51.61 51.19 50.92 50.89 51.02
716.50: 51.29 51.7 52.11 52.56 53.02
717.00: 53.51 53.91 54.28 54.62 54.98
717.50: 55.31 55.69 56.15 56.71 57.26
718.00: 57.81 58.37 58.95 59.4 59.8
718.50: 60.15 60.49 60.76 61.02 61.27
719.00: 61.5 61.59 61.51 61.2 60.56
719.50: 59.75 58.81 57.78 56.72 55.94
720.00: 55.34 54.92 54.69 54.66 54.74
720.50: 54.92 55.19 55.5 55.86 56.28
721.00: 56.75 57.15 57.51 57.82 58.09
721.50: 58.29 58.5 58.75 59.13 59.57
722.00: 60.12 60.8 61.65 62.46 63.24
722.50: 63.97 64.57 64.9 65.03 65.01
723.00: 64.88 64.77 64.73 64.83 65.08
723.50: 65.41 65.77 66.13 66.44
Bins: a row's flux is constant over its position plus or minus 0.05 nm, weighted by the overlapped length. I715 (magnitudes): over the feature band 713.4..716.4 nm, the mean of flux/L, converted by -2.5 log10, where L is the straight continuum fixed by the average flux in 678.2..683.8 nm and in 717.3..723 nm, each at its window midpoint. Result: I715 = 0.16 mag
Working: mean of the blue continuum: 44.4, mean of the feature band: 49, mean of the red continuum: 58.9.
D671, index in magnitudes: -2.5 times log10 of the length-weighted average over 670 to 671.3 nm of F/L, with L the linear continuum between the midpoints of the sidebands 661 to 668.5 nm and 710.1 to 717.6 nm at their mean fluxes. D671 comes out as 0.10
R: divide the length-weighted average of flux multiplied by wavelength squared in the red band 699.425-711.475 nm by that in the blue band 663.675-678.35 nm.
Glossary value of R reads 1.64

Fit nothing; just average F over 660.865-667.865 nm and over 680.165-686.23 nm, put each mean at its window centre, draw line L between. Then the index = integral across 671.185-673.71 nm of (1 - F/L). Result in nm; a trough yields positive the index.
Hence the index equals 0.39 nm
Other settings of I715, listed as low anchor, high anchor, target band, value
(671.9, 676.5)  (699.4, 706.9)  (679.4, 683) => 0.15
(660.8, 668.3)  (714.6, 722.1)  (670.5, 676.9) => 0.23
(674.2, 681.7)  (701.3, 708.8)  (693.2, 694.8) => -0.03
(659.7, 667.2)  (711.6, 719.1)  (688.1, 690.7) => 0.09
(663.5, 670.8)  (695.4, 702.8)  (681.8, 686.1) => 0.30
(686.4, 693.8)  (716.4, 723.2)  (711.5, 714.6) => 0.14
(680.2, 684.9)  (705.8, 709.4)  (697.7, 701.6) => -0.23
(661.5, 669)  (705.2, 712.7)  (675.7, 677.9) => 0.21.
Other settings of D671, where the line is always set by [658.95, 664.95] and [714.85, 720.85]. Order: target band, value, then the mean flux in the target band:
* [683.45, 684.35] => 0.22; 47.3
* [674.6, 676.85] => 0.33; 43.2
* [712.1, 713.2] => 0.13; 49.8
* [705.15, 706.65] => -0.20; 67.7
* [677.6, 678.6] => 0.29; 44.4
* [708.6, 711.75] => -0.03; 57.8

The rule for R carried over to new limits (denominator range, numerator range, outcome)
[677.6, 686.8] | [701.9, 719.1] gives 1.49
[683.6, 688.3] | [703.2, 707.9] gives 1.71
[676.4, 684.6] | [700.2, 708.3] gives 1.76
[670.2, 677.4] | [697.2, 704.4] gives 1.80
